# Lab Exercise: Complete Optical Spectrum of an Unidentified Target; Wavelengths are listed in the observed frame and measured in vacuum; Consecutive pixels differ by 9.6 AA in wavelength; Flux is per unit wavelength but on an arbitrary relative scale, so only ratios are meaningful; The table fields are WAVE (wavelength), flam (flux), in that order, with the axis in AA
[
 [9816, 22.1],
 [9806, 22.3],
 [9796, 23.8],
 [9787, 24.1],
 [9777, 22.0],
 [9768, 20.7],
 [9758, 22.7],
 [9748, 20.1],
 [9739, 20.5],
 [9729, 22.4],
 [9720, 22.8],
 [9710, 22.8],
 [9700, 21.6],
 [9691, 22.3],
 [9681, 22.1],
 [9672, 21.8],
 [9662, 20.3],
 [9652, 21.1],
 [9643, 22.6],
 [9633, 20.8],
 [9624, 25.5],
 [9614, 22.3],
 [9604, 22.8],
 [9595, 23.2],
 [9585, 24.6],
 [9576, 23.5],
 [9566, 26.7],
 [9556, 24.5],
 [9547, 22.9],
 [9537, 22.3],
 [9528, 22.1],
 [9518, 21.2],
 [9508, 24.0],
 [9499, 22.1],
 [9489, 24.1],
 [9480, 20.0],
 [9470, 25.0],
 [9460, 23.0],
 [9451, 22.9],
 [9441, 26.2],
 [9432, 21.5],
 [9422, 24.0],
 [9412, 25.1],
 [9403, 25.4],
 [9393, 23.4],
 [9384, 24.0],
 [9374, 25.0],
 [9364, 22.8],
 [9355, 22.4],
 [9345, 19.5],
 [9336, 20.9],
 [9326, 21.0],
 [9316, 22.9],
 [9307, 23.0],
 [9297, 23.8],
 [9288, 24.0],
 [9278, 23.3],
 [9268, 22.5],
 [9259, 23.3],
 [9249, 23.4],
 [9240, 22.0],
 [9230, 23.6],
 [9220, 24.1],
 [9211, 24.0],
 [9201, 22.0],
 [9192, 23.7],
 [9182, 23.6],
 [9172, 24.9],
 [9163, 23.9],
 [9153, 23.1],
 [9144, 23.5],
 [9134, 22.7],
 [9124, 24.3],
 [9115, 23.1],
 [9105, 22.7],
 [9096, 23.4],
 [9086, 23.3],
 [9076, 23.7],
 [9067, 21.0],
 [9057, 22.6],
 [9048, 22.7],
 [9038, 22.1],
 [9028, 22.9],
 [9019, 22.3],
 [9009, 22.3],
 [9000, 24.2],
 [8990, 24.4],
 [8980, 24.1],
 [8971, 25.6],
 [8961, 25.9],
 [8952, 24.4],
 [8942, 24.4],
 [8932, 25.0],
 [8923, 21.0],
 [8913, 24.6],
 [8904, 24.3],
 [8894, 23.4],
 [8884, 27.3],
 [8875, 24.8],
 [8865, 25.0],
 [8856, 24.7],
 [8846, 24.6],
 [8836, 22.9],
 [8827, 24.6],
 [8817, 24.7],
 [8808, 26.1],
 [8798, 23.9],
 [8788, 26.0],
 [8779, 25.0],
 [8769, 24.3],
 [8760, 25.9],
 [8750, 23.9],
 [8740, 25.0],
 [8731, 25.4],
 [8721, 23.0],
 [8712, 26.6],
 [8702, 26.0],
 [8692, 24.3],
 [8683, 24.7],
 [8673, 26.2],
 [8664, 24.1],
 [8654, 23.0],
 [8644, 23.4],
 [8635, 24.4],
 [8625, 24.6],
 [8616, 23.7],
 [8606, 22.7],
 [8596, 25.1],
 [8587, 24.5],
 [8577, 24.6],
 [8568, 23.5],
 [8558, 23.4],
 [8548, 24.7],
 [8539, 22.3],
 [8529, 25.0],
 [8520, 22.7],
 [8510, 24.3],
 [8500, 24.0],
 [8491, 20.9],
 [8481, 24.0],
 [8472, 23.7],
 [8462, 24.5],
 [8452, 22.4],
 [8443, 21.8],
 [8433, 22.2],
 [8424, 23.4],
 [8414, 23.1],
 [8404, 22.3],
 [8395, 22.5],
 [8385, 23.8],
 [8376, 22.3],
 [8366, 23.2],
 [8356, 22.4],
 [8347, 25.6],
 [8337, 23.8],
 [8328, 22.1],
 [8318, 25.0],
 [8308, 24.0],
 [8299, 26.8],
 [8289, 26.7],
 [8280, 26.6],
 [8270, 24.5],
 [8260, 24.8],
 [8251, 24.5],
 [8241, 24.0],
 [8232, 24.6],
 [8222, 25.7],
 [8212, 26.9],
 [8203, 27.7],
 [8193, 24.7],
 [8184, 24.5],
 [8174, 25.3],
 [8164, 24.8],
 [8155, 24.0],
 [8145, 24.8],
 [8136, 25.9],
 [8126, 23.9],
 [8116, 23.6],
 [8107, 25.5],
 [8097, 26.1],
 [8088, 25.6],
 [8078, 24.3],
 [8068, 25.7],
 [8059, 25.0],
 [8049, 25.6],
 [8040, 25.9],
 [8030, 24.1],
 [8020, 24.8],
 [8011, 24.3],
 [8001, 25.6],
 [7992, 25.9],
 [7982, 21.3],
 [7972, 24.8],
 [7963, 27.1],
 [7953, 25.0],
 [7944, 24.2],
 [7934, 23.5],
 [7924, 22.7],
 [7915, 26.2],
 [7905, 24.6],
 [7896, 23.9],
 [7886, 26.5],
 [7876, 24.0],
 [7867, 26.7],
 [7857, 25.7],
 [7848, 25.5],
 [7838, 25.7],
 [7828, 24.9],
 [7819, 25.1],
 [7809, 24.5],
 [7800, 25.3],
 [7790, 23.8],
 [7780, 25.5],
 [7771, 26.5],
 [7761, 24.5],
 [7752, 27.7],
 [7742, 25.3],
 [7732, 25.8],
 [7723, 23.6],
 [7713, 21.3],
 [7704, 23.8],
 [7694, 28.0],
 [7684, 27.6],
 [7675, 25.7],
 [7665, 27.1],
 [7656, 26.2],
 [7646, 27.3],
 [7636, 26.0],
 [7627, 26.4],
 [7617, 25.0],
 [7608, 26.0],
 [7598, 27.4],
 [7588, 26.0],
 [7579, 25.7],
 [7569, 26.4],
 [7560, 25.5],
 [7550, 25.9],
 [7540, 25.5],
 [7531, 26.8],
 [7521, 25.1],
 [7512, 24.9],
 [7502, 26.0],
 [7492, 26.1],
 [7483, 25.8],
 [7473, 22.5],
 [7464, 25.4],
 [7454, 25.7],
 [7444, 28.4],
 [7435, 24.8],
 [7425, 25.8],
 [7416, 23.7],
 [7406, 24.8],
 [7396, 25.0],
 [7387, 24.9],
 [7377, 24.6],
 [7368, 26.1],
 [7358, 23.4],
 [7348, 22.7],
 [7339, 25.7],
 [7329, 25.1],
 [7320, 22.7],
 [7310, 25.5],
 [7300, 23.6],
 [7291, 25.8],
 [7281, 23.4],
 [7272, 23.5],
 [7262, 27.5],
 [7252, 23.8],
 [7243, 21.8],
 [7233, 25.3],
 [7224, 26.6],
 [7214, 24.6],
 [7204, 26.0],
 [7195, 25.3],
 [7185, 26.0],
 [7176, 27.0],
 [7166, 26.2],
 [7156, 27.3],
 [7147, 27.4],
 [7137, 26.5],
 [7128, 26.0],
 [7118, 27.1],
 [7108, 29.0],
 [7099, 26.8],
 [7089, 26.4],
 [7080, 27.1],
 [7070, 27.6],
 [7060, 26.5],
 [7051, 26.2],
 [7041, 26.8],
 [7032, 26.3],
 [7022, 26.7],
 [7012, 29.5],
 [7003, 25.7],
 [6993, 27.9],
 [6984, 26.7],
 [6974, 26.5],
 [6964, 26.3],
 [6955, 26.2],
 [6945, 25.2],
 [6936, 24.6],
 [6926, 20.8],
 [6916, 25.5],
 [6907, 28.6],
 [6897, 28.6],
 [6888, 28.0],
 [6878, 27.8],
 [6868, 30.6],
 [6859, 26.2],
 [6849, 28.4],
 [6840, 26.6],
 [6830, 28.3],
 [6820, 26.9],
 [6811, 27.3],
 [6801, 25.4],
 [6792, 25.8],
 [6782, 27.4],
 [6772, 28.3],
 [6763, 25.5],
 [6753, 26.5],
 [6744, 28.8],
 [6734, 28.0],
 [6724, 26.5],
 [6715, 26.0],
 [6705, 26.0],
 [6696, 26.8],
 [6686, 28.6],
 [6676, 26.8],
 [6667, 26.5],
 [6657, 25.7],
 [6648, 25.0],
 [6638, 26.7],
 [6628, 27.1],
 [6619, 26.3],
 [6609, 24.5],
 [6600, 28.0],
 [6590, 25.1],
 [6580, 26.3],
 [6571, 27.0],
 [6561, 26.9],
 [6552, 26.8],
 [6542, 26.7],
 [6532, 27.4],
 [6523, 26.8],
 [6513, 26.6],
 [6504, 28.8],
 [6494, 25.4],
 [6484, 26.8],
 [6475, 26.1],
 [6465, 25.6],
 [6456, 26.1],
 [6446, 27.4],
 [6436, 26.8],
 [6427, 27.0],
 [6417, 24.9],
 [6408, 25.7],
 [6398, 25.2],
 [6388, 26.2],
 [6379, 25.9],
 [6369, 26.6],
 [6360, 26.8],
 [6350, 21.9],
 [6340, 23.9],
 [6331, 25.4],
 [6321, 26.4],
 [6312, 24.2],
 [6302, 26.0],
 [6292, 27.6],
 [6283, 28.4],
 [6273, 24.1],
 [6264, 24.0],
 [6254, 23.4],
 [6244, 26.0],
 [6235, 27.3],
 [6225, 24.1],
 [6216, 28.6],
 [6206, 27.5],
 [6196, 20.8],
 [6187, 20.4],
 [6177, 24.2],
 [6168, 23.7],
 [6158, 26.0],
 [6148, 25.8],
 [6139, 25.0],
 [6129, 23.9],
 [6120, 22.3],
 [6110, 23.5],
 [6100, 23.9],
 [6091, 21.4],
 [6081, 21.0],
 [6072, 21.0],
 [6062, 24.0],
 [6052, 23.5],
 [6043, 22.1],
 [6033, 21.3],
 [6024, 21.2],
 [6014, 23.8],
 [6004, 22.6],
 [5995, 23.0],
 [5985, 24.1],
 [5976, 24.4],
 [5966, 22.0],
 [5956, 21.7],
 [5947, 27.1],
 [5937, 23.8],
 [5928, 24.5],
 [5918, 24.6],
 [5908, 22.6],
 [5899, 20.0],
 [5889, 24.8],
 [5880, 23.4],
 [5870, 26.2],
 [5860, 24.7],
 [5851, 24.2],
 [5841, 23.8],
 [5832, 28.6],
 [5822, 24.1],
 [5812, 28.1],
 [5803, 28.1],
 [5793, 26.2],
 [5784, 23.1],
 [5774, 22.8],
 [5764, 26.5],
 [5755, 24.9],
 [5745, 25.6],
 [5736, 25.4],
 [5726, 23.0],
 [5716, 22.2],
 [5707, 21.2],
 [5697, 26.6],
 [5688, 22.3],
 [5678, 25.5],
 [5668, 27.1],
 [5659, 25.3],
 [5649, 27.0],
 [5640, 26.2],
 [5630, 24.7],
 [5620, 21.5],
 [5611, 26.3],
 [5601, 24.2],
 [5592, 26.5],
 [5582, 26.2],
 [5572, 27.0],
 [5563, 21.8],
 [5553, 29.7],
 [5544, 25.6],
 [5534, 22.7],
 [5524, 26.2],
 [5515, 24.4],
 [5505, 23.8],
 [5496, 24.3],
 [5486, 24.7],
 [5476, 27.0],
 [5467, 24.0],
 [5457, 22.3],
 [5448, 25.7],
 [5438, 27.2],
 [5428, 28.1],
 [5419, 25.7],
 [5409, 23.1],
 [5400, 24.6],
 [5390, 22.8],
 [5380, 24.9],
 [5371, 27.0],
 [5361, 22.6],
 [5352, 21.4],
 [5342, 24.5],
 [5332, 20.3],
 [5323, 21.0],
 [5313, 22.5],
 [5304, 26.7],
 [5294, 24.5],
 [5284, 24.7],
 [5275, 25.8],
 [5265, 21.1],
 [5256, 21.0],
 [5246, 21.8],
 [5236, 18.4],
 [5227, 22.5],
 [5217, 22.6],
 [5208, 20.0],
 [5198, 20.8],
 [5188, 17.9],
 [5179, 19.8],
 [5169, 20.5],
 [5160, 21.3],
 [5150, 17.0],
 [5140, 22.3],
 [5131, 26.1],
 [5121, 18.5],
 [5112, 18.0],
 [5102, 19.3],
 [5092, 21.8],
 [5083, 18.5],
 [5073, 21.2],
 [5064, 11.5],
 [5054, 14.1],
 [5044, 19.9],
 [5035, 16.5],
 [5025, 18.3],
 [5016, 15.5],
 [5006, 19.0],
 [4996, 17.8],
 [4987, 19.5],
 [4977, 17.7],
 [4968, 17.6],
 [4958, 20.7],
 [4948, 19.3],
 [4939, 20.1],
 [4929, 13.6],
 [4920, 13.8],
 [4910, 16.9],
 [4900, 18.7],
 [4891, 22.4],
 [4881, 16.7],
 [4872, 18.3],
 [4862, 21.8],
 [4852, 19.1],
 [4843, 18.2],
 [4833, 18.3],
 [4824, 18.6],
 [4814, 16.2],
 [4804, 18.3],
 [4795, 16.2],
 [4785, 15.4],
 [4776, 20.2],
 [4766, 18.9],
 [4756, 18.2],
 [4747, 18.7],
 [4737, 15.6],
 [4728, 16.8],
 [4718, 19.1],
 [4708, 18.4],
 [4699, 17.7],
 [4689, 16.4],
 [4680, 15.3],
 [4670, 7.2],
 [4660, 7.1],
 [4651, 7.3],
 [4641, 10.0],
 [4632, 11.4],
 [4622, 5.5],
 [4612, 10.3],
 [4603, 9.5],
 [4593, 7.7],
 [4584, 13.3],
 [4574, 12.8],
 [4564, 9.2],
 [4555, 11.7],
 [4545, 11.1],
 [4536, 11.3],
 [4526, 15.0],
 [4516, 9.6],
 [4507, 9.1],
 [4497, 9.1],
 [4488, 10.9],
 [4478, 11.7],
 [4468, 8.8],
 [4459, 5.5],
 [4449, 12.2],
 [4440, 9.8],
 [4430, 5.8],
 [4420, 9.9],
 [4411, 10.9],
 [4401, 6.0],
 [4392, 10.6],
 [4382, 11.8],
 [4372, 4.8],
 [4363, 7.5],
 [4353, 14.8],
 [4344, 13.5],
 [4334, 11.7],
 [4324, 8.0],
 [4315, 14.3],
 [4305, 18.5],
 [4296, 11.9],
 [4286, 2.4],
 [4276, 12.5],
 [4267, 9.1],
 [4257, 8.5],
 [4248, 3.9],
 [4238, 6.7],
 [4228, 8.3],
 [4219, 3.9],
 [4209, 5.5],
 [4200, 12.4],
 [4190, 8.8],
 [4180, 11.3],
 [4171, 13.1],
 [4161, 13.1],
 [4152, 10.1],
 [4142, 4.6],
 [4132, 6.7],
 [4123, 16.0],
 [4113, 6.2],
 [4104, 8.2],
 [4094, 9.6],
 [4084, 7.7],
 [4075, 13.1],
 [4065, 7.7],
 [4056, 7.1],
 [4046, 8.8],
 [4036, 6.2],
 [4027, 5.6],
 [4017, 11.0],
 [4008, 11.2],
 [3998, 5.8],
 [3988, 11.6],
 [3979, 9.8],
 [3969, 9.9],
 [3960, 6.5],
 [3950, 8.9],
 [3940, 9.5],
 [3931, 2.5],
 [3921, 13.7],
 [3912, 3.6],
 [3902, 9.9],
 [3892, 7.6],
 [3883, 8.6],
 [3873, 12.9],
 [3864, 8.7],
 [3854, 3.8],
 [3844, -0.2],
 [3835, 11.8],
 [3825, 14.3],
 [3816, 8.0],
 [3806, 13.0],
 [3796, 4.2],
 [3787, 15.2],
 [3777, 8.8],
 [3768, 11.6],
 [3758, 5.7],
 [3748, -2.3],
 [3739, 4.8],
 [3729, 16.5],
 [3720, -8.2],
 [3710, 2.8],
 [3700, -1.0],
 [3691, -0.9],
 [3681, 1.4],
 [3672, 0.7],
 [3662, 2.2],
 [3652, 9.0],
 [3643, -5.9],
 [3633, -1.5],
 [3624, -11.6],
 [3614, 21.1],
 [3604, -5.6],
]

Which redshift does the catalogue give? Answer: 0.17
